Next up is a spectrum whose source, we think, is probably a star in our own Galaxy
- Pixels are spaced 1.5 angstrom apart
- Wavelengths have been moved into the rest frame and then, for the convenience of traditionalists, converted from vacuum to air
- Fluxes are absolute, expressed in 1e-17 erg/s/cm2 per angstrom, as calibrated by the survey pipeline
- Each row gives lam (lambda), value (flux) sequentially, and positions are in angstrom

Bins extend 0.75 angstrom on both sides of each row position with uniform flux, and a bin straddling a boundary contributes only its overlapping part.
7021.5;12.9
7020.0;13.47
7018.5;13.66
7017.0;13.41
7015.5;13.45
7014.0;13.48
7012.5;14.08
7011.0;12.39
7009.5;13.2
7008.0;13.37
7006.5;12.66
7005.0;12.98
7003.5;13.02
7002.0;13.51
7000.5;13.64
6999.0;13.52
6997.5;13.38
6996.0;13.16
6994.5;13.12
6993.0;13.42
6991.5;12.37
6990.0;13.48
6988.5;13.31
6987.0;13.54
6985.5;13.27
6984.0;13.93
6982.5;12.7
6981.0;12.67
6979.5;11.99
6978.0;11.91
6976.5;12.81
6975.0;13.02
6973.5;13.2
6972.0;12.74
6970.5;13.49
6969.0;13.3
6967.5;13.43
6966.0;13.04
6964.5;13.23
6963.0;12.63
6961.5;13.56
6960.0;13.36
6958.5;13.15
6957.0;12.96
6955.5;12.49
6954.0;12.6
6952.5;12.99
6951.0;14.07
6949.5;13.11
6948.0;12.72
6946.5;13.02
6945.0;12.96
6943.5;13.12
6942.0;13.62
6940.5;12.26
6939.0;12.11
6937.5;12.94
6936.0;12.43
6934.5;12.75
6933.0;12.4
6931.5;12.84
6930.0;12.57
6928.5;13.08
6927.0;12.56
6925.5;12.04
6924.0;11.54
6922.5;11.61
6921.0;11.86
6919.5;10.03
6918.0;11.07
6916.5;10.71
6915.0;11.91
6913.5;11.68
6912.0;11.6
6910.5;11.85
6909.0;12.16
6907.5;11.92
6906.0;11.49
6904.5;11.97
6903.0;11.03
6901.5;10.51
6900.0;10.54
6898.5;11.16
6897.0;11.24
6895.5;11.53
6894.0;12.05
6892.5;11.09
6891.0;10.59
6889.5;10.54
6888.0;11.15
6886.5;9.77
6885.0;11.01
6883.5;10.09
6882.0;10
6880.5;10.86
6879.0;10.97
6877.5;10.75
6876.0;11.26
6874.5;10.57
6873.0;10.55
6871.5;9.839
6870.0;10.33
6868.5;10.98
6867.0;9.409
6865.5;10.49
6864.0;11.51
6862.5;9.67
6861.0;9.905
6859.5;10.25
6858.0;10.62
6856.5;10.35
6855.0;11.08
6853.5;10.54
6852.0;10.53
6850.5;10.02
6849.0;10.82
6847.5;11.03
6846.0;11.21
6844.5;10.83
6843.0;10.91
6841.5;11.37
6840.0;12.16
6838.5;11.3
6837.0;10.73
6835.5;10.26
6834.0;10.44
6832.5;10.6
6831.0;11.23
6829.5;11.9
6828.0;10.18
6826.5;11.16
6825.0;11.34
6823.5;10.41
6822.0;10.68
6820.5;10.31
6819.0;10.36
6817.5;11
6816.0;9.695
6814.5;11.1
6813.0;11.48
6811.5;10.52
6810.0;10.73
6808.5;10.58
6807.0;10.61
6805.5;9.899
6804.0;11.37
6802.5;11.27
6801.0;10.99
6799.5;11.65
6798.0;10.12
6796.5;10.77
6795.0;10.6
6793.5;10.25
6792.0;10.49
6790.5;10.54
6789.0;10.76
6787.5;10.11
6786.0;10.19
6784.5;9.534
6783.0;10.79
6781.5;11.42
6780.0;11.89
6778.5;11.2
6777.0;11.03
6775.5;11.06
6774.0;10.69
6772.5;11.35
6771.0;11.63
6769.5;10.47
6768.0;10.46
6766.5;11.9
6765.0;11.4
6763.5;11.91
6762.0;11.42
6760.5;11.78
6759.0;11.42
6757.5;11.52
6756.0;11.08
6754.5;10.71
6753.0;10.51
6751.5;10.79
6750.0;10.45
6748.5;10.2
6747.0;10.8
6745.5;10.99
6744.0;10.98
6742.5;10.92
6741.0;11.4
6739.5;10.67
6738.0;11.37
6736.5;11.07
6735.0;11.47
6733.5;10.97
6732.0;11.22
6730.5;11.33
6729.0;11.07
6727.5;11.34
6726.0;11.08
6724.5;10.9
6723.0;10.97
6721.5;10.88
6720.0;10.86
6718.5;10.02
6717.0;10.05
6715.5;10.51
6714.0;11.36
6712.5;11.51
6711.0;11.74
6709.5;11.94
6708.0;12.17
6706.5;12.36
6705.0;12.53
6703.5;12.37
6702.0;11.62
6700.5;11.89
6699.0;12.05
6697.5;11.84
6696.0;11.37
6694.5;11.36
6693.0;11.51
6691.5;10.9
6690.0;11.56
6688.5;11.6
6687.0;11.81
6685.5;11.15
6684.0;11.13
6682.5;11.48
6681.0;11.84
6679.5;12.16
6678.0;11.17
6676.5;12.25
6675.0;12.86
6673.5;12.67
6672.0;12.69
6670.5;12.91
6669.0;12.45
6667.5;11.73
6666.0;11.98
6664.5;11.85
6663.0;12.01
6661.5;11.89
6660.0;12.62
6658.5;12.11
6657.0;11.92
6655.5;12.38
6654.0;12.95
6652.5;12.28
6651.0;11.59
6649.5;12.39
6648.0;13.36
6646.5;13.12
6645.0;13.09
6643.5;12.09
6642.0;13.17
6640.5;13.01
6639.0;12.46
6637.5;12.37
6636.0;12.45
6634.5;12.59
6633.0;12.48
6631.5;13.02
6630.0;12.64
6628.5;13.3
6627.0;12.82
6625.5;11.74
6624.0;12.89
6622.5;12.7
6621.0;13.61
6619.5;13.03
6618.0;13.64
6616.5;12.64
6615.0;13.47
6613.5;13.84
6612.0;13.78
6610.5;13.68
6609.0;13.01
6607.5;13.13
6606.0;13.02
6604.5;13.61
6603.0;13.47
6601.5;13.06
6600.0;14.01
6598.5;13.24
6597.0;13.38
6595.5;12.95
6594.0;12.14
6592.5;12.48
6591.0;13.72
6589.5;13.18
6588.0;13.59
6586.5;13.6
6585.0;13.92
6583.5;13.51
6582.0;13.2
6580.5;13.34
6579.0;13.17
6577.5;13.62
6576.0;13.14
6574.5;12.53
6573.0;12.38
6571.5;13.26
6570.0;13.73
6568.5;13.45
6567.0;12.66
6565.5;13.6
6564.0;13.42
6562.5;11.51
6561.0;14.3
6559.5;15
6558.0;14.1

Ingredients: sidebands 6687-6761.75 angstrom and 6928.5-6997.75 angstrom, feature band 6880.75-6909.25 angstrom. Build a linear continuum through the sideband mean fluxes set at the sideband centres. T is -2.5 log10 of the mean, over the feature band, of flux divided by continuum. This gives 0.14 mag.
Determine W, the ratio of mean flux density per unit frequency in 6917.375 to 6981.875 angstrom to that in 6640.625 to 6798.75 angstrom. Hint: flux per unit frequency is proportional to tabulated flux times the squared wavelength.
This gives 1.19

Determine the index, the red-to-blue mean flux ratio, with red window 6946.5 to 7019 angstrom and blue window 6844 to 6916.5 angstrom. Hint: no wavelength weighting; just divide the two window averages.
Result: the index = 1.2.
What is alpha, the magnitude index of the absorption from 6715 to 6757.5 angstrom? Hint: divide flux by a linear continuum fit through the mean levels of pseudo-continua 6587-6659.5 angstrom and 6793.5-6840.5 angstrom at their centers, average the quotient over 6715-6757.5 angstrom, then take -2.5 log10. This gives 0.08 mag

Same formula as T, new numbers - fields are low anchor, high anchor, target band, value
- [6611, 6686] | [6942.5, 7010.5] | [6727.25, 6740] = 0.14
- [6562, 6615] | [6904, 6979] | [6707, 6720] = 0.16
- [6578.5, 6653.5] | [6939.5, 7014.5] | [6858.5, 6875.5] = 0.26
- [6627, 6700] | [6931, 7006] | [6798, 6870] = 0.18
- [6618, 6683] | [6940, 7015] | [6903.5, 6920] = 0.13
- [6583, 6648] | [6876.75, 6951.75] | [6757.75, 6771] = 0.10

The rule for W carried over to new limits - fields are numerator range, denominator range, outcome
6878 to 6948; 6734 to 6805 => 1.11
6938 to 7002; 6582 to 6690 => 1.14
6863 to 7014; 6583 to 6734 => 1.08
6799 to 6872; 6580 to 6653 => 0.88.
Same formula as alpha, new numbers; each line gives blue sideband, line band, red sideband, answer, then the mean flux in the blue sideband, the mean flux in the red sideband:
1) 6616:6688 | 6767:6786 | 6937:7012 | 0.16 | 12.4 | 13.1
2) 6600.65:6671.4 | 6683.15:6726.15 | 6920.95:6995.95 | 0.12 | 12.8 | 12.9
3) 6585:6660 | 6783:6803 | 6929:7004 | 0.22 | 12.9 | 13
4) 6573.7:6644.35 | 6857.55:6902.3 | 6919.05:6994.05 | 0.21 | 13.1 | 12.8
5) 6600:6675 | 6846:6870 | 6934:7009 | 0.23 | 12.8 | 13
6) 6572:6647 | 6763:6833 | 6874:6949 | 0.13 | 13.1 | 11.6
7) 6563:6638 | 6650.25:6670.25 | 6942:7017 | 0.08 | 13.1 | 13.1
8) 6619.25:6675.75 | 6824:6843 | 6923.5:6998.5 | 0.16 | 12.6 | 12.9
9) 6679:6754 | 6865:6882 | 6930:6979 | 0.18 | 11.3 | 12.9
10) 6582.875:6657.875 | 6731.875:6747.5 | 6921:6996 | 0.17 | 13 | 12.9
